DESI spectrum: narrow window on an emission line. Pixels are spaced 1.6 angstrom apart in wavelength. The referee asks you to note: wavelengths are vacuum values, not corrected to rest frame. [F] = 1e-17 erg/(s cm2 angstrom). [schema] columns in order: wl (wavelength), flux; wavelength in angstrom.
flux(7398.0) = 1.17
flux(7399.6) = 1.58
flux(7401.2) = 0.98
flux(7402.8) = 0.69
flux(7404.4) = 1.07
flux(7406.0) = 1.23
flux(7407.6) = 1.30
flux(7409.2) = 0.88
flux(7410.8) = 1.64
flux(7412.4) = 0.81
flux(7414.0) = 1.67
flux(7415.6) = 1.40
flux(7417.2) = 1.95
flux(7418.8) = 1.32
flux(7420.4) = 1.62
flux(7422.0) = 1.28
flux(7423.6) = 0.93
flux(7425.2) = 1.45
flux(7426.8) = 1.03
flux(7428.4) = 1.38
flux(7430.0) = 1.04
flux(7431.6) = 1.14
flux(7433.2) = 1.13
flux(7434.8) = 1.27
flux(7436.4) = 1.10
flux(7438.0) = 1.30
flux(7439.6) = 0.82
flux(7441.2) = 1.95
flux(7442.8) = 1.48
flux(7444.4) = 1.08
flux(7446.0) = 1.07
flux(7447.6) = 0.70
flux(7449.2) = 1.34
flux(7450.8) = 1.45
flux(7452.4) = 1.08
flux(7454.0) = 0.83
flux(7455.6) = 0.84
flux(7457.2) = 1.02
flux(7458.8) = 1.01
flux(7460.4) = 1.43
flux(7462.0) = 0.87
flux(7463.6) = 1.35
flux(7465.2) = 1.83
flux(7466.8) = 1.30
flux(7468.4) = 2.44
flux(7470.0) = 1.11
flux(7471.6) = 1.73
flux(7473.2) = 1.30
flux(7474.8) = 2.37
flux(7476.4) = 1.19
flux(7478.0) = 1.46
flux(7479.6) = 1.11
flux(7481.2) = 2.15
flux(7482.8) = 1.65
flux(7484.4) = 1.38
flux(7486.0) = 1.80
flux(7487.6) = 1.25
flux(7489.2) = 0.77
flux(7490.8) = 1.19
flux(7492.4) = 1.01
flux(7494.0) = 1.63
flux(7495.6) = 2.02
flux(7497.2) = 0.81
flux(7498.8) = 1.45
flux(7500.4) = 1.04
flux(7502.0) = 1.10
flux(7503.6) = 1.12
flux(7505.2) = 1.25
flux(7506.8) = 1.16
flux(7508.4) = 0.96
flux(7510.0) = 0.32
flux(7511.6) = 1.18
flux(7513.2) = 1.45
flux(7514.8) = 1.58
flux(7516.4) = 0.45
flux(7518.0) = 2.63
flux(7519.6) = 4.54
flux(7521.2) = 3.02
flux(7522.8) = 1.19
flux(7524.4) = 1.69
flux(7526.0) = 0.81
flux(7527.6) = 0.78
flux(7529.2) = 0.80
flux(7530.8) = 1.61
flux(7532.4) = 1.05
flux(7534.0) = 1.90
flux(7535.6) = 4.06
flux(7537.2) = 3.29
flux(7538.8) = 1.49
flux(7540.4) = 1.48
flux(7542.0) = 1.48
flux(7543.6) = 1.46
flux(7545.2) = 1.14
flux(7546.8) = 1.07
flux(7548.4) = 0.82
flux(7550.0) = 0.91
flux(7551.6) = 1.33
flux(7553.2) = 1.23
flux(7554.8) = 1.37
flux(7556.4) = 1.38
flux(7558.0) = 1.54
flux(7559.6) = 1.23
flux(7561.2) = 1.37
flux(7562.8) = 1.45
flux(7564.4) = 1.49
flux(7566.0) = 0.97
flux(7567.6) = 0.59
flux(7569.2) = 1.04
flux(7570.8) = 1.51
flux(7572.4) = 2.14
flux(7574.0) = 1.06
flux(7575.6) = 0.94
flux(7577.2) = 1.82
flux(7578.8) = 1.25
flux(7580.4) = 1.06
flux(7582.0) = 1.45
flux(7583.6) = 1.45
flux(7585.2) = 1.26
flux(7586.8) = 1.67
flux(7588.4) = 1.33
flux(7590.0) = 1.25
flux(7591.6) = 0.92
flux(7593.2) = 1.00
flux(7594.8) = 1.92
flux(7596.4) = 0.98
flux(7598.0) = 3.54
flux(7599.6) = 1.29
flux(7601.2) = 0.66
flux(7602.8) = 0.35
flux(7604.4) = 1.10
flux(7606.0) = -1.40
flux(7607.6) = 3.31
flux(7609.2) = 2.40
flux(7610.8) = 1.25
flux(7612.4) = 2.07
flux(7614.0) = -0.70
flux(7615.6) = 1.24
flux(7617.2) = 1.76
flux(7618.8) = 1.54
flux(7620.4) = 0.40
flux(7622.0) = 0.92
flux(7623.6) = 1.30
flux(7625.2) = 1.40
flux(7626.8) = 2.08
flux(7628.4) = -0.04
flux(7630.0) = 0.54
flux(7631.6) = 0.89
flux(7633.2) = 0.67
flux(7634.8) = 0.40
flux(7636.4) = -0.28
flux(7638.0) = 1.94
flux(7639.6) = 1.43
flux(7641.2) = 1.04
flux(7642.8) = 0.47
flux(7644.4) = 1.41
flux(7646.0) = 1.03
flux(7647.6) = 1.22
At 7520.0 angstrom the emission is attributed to [S II] 6716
